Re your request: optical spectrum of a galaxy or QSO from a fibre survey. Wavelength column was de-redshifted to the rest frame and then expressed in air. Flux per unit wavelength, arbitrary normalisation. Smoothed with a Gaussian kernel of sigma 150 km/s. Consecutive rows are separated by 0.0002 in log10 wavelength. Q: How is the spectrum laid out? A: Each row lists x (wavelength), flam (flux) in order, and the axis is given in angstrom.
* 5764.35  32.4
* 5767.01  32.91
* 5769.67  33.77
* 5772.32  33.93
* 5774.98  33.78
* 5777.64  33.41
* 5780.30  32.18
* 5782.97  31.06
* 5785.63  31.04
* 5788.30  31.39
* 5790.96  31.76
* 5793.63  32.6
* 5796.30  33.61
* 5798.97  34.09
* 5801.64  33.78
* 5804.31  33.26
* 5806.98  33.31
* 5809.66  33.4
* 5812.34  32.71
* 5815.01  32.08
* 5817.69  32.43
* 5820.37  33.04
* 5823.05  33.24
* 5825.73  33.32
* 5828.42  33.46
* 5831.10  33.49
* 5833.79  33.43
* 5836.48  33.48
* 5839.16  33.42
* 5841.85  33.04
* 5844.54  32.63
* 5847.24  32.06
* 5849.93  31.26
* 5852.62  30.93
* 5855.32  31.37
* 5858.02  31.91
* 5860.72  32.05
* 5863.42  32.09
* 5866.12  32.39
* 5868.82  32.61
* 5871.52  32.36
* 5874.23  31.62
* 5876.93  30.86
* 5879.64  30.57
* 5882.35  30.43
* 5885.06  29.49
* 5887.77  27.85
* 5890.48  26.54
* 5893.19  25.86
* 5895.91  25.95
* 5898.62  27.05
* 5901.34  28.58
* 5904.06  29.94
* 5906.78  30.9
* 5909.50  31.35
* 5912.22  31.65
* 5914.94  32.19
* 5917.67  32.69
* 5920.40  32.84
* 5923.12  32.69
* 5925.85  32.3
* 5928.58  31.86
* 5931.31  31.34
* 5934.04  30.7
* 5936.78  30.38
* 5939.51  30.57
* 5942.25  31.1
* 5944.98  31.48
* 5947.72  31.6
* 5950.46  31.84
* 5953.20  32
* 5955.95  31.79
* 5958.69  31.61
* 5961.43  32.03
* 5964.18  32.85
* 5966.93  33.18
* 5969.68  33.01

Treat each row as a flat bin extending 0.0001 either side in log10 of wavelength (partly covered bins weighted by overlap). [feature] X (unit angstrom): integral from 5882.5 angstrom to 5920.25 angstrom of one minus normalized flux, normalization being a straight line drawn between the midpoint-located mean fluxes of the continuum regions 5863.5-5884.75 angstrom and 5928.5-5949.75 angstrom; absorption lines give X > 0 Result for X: 2.3 angstrom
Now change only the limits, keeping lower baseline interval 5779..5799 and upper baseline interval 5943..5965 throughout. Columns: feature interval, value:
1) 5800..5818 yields -0.56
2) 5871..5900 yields 2.81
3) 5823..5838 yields -0.65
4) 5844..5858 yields 0.17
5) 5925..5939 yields 0.29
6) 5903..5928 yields 0.04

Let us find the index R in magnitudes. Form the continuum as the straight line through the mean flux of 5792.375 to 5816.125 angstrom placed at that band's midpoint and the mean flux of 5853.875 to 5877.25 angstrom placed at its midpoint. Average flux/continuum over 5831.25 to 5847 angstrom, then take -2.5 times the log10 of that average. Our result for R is -0.02 mag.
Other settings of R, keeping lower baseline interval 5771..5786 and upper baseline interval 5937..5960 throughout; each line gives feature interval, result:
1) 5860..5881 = 0.006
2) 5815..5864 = -0.012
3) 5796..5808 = -0.038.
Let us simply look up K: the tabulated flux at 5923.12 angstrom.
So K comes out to 32.69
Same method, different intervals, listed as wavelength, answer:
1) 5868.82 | 32.61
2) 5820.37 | 33.04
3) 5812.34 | 32.71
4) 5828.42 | 33.46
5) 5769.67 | 33.77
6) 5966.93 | 33.18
